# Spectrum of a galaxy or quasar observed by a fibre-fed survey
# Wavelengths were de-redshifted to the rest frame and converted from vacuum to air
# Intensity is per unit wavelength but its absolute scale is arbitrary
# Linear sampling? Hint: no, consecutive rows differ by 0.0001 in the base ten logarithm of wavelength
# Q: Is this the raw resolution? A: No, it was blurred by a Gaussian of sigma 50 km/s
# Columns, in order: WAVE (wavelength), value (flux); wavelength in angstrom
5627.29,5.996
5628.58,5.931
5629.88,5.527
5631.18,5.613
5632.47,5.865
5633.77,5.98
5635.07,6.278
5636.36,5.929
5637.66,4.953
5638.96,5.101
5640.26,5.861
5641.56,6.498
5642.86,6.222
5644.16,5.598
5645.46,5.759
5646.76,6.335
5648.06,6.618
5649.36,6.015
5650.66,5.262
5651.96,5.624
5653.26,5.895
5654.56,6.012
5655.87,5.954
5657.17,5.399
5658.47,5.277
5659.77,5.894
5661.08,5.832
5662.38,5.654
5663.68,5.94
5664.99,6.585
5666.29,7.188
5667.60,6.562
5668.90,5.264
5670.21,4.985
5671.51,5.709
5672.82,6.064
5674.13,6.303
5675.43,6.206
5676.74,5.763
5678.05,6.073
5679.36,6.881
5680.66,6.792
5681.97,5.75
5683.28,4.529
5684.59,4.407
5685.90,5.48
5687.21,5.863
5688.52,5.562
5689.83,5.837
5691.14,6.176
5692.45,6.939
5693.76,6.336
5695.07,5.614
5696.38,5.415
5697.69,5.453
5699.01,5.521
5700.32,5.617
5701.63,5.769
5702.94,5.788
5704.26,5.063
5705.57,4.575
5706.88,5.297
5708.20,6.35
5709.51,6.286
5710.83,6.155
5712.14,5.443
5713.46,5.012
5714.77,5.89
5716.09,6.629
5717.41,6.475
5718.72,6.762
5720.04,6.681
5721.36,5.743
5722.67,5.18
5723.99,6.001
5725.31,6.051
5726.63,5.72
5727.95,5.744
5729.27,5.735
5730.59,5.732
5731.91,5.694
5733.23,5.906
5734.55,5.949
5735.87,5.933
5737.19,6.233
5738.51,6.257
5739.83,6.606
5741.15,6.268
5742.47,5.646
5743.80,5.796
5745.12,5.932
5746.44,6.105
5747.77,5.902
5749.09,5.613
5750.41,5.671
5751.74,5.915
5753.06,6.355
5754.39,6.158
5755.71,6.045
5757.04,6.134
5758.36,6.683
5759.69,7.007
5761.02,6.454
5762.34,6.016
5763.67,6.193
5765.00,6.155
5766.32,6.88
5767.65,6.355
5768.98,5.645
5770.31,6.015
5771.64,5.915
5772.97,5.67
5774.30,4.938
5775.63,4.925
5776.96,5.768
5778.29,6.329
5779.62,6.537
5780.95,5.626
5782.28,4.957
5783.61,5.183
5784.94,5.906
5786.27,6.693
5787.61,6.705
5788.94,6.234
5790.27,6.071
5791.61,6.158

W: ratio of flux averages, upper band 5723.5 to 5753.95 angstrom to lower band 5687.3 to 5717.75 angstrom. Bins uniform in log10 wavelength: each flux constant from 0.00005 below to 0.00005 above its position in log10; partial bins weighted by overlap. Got 1.0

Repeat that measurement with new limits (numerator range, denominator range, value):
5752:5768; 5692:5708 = 1.13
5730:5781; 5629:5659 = 1.04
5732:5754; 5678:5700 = 1.04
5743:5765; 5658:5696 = 1.04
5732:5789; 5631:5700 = 1.03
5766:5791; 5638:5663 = 1.01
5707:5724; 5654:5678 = 1.02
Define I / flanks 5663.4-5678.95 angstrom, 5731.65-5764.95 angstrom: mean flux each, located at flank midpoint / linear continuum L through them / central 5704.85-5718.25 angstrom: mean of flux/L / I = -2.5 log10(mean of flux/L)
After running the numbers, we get 0.048 mag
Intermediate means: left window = 6.07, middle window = 5.82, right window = 6.11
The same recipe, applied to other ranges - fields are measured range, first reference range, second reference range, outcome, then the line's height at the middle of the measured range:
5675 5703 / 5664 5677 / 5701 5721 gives 0.03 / 5.98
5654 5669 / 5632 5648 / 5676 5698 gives -0.02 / 5.86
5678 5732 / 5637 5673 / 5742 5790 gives 0.02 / 5.92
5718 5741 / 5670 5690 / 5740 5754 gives -0.02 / 5.9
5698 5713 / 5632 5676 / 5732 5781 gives 0.07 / 5.97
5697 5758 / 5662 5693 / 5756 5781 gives 0.02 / 6.01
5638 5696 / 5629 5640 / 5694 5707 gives -0.06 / 5.56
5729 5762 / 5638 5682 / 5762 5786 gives -0.04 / 5.88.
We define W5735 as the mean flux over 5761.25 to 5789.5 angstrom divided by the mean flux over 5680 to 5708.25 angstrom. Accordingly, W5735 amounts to 1.06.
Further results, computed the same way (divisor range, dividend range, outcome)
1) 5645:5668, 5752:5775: 1.03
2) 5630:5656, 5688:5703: 1.00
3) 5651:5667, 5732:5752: 1.01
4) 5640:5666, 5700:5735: 0.98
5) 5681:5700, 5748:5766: 1.10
